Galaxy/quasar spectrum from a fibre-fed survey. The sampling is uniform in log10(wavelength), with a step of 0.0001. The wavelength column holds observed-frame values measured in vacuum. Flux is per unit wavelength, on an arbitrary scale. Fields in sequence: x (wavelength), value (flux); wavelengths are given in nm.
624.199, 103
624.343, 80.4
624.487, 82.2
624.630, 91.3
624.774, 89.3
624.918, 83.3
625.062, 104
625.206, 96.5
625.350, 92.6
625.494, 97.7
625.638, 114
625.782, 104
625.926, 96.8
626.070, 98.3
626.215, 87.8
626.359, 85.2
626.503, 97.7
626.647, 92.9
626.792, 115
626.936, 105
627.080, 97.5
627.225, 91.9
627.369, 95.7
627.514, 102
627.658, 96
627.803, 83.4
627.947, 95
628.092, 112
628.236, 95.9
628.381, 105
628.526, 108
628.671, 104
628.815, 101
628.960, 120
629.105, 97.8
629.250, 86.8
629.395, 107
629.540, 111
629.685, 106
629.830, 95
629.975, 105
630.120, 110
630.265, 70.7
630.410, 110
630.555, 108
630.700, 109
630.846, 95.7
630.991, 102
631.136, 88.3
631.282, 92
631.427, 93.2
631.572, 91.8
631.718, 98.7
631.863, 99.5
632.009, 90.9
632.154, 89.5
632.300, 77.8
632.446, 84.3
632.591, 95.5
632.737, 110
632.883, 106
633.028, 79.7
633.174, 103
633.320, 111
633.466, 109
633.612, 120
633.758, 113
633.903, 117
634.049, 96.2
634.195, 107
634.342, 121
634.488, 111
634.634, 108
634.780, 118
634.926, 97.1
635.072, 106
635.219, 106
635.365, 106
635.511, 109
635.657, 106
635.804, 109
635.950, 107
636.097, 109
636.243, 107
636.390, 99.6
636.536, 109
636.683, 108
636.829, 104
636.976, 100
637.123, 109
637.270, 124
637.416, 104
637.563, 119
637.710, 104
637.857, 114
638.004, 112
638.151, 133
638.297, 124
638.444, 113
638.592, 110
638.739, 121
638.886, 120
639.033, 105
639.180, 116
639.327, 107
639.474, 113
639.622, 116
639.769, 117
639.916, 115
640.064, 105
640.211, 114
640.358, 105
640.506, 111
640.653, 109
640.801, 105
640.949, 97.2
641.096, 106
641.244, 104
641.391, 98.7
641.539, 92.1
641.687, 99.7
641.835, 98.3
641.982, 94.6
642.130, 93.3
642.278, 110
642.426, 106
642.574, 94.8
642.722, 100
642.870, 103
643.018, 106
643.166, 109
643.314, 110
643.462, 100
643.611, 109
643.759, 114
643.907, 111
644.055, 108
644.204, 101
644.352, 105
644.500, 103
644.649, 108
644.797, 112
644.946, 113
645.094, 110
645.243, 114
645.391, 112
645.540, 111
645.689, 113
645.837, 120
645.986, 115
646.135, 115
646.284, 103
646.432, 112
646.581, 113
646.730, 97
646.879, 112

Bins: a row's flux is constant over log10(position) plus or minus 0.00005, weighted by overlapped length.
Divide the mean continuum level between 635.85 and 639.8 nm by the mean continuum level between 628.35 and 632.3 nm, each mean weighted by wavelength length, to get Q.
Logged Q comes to 1.13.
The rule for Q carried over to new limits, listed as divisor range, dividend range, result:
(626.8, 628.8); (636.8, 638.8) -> 1.14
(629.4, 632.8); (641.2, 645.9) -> 1.09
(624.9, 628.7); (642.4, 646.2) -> 1.10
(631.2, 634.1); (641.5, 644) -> 1.04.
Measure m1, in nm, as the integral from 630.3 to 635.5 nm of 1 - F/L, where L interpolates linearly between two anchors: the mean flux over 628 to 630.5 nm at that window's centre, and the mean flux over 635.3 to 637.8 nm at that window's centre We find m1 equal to 0.168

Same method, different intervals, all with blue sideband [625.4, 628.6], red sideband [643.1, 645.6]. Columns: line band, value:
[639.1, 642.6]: 0.04 nm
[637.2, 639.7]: -0.23 nm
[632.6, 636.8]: -0.16 nm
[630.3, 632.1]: 0.07 nm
